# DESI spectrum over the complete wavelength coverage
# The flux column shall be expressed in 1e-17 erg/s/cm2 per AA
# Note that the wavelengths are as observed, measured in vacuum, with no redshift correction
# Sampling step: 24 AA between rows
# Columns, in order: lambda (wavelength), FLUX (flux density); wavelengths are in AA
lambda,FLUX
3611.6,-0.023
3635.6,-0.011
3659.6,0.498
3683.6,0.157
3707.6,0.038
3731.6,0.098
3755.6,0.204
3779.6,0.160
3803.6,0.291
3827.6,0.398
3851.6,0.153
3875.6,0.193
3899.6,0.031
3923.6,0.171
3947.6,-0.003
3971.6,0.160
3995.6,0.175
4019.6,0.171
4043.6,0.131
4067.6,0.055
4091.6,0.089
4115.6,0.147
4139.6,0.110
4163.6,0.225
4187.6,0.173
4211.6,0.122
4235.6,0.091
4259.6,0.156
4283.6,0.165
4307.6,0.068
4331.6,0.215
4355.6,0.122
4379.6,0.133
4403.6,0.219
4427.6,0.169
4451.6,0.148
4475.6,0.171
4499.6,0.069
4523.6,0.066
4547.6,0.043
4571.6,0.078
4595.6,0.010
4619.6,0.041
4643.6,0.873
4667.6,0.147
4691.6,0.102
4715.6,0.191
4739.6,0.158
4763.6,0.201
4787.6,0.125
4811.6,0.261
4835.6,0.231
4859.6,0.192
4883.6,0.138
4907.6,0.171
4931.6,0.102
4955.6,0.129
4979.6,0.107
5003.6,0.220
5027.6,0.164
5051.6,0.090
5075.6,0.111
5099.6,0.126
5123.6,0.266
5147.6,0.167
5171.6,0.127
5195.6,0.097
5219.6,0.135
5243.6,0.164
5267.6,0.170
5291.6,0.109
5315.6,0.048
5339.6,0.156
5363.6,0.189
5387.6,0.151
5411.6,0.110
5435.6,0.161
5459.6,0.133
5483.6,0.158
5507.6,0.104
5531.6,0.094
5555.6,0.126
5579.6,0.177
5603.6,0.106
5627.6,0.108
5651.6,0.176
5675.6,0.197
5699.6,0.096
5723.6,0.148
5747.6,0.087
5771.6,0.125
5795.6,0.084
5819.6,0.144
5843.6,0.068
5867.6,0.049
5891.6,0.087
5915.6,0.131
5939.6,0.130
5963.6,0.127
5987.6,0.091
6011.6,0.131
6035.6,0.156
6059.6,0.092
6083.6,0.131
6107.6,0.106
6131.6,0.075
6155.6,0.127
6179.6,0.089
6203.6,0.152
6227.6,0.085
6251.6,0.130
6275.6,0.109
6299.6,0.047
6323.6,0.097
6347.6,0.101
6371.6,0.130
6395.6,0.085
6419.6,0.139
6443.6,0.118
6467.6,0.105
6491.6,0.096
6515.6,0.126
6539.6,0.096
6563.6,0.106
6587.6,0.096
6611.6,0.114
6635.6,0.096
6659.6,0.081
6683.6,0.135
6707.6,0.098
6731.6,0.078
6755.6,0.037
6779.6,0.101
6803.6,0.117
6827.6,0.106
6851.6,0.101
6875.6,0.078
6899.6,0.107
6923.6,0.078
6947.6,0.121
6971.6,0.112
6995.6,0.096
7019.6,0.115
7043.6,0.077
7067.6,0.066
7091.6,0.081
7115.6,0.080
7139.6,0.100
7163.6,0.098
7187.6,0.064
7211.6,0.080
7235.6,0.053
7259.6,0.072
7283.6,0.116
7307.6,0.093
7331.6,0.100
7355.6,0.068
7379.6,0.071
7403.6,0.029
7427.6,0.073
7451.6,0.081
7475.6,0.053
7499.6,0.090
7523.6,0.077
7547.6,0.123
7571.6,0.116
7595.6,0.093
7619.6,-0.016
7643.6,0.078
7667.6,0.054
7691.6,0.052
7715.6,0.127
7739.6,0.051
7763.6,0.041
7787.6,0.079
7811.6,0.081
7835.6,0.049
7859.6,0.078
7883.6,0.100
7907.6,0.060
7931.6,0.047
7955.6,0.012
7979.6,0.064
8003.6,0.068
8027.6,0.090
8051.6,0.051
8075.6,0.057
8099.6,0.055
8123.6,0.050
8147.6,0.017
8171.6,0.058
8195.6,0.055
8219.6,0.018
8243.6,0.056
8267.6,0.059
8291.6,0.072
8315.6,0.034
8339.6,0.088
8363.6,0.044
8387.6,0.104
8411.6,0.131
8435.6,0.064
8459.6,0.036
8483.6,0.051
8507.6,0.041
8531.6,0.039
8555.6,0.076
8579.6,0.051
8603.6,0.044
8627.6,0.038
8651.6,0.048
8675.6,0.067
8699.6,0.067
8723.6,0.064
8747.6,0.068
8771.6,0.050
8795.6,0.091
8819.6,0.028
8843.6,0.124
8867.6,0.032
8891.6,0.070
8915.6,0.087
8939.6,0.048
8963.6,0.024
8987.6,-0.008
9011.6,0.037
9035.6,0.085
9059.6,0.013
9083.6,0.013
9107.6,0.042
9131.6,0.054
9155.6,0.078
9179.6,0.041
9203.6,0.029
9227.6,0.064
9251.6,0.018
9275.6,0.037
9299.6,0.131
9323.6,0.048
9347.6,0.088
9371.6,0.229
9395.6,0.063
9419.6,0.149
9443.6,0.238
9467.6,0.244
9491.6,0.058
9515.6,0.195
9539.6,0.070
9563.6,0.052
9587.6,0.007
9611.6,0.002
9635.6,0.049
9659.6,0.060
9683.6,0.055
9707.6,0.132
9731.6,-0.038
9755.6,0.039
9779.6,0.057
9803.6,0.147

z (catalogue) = 0.25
